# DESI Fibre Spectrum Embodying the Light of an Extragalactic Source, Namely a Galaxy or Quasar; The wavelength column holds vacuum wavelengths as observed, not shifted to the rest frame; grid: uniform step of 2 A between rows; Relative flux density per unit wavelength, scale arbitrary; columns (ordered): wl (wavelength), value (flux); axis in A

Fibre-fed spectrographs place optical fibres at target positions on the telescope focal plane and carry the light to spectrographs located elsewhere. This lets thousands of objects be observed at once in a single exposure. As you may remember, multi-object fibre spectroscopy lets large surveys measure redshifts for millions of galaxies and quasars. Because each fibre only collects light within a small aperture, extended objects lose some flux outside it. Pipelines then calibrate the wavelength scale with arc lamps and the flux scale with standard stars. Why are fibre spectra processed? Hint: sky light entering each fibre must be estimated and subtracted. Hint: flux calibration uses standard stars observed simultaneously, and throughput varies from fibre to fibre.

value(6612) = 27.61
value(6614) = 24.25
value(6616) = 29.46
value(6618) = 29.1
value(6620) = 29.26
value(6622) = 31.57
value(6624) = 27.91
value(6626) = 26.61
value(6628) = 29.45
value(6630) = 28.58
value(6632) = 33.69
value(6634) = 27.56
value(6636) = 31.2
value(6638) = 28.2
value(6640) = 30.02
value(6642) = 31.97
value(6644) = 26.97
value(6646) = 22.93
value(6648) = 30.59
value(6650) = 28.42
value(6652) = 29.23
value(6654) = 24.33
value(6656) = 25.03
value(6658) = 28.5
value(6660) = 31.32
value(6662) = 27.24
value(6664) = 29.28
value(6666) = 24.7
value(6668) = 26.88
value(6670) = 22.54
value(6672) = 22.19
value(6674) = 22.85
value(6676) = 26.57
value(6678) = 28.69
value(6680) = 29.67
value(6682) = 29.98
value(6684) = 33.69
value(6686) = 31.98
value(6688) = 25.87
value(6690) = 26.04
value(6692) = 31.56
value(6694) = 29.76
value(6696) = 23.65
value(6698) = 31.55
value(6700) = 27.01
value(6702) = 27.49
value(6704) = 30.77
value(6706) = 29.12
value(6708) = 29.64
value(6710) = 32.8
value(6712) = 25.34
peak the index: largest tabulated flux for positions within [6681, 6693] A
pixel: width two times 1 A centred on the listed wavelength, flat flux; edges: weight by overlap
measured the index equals 33.69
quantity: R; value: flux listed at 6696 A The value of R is 23.65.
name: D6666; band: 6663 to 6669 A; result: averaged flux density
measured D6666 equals 27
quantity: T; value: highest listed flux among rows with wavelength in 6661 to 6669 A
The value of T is 29.28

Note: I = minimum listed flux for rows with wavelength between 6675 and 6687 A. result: 26.57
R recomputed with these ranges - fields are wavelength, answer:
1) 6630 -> 28.58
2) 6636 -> 31.2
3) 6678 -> 28.69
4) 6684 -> 33.69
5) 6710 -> 32.8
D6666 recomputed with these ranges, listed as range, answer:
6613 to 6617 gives 26.9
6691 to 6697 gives 28.3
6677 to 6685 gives 30.5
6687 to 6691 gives 26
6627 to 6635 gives 29.8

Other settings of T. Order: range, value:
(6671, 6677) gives 26.57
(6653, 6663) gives 31.32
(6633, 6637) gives 31.2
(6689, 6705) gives 31.56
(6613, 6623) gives 31.57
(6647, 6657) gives 30.59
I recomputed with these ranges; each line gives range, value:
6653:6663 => 24.33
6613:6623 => 24.25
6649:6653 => 28.42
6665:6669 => 24.7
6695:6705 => 23.65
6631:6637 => 27.56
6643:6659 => 22.93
